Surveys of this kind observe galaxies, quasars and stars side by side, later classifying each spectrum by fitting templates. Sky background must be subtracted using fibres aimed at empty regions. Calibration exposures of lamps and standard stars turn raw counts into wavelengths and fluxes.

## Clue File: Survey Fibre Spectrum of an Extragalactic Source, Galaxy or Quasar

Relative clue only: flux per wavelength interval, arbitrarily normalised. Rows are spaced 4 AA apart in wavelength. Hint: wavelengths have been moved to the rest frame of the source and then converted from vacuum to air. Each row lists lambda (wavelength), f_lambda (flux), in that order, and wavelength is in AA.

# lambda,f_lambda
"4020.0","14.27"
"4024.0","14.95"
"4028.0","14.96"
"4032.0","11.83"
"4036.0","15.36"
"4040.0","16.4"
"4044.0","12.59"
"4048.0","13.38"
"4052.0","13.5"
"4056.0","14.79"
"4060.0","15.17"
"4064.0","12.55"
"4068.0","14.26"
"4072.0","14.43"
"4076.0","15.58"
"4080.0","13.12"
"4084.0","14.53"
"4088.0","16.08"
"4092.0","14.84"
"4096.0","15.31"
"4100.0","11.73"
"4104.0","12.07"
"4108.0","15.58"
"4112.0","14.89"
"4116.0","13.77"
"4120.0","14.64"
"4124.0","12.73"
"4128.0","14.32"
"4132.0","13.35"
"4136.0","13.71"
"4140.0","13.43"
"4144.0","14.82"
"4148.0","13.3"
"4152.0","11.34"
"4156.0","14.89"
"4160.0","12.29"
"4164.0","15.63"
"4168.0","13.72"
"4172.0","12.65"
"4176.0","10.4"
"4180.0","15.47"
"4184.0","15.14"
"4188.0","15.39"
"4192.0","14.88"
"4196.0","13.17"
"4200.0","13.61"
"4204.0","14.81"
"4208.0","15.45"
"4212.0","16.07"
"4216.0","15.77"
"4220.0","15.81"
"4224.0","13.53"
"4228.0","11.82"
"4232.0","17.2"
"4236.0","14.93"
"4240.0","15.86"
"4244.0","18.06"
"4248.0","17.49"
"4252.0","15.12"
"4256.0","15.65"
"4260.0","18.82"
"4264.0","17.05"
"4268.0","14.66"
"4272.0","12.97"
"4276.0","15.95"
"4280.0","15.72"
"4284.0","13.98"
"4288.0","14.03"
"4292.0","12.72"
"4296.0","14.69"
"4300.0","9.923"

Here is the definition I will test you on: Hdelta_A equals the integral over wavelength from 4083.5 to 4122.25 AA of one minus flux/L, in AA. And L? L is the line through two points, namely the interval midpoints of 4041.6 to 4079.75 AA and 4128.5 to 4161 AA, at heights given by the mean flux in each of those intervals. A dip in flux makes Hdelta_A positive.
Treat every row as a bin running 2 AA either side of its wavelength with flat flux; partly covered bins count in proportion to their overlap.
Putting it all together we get -1.65 AA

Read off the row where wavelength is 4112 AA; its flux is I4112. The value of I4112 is 14.89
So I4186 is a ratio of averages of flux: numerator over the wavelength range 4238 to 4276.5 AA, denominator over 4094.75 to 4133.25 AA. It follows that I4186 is 1.17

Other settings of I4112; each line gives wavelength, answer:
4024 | 14.95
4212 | 16.07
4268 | 14.66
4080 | 13.12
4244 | 18.06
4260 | 18.82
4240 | 15.86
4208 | 15.45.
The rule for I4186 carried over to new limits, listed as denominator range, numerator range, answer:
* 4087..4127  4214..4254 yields 1.10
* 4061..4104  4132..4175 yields 0.95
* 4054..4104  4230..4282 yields 1.13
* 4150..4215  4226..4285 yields 1.12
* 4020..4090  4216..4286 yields 1.09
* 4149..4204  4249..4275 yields 1.15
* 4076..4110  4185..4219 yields 1.05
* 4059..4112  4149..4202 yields 0.96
